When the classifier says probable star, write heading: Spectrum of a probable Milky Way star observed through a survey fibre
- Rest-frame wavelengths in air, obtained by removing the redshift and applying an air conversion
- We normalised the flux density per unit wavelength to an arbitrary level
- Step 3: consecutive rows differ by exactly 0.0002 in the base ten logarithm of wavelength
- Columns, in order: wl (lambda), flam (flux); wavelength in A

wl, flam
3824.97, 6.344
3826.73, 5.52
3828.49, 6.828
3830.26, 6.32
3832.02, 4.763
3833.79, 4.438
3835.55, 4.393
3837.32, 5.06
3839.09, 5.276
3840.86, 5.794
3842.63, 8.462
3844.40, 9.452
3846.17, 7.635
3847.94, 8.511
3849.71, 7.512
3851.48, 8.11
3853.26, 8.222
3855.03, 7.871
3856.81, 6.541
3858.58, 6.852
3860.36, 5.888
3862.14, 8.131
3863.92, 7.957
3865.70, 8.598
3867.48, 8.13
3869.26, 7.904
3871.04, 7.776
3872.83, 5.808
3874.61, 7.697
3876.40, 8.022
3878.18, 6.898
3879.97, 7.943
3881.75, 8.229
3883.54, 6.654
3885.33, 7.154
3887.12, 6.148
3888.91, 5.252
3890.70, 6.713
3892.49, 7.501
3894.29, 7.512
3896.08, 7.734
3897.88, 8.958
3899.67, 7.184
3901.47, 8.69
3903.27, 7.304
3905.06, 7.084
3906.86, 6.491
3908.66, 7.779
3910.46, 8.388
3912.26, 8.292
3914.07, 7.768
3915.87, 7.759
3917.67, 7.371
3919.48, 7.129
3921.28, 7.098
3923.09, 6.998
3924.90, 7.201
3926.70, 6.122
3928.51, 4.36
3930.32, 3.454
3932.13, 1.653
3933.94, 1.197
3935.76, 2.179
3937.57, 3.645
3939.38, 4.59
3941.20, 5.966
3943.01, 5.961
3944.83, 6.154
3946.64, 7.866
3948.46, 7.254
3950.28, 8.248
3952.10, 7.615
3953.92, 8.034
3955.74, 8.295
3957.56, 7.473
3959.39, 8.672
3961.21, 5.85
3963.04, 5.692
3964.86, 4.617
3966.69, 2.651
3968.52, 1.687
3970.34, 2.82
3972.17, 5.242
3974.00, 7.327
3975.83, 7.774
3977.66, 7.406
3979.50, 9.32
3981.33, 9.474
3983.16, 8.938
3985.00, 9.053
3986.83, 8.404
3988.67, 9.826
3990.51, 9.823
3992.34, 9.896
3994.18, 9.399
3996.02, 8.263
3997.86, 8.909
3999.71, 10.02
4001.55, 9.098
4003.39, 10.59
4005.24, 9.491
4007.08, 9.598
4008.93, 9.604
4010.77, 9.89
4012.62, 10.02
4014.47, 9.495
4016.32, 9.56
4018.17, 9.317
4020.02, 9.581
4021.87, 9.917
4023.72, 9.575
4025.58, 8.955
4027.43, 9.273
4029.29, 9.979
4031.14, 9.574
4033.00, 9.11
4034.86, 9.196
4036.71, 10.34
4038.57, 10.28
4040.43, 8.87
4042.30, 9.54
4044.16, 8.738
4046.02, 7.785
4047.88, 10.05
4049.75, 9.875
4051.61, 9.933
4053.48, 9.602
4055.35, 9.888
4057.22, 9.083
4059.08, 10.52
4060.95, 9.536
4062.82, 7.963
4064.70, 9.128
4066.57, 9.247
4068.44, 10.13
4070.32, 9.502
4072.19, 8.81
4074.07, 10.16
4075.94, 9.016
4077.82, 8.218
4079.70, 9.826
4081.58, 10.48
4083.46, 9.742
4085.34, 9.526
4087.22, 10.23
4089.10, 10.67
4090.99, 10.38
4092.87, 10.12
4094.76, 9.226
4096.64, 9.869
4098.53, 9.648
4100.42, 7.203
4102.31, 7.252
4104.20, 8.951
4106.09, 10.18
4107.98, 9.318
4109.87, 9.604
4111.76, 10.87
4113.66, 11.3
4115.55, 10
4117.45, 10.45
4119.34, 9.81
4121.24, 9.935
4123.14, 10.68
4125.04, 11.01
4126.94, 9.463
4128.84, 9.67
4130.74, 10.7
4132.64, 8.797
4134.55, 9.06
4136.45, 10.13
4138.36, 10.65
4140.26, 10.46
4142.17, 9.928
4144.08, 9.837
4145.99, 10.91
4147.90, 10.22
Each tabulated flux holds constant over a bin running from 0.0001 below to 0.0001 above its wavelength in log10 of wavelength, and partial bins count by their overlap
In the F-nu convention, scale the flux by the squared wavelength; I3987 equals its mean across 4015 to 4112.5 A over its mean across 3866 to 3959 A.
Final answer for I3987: 1.5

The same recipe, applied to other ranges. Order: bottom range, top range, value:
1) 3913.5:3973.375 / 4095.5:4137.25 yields 1.86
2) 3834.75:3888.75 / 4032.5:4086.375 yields 1.44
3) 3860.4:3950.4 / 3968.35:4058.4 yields 1.42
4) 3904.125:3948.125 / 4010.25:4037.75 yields 1.69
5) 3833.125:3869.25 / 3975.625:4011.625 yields 1.39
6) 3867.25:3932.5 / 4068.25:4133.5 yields 1.53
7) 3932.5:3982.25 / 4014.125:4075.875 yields 1.65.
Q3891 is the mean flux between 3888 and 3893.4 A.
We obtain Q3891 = 6.49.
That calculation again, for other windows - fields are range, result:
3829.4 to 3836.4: 4.98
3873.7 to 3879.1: 7.53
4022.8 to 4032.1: 9.47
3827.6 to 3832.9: 5.97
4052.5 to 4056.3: 9.72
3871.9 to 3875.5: 6.76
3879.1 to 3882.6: 8.1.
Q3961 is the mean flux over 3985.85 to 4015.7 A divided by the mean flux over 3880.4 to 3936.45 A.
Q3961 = 1.45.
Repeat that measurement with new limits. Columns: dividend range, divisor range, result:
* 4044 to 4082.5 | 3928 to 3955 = 1.79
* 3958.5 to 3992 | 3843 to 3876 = 0.90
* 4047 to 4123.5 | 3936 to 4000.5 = 1.35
